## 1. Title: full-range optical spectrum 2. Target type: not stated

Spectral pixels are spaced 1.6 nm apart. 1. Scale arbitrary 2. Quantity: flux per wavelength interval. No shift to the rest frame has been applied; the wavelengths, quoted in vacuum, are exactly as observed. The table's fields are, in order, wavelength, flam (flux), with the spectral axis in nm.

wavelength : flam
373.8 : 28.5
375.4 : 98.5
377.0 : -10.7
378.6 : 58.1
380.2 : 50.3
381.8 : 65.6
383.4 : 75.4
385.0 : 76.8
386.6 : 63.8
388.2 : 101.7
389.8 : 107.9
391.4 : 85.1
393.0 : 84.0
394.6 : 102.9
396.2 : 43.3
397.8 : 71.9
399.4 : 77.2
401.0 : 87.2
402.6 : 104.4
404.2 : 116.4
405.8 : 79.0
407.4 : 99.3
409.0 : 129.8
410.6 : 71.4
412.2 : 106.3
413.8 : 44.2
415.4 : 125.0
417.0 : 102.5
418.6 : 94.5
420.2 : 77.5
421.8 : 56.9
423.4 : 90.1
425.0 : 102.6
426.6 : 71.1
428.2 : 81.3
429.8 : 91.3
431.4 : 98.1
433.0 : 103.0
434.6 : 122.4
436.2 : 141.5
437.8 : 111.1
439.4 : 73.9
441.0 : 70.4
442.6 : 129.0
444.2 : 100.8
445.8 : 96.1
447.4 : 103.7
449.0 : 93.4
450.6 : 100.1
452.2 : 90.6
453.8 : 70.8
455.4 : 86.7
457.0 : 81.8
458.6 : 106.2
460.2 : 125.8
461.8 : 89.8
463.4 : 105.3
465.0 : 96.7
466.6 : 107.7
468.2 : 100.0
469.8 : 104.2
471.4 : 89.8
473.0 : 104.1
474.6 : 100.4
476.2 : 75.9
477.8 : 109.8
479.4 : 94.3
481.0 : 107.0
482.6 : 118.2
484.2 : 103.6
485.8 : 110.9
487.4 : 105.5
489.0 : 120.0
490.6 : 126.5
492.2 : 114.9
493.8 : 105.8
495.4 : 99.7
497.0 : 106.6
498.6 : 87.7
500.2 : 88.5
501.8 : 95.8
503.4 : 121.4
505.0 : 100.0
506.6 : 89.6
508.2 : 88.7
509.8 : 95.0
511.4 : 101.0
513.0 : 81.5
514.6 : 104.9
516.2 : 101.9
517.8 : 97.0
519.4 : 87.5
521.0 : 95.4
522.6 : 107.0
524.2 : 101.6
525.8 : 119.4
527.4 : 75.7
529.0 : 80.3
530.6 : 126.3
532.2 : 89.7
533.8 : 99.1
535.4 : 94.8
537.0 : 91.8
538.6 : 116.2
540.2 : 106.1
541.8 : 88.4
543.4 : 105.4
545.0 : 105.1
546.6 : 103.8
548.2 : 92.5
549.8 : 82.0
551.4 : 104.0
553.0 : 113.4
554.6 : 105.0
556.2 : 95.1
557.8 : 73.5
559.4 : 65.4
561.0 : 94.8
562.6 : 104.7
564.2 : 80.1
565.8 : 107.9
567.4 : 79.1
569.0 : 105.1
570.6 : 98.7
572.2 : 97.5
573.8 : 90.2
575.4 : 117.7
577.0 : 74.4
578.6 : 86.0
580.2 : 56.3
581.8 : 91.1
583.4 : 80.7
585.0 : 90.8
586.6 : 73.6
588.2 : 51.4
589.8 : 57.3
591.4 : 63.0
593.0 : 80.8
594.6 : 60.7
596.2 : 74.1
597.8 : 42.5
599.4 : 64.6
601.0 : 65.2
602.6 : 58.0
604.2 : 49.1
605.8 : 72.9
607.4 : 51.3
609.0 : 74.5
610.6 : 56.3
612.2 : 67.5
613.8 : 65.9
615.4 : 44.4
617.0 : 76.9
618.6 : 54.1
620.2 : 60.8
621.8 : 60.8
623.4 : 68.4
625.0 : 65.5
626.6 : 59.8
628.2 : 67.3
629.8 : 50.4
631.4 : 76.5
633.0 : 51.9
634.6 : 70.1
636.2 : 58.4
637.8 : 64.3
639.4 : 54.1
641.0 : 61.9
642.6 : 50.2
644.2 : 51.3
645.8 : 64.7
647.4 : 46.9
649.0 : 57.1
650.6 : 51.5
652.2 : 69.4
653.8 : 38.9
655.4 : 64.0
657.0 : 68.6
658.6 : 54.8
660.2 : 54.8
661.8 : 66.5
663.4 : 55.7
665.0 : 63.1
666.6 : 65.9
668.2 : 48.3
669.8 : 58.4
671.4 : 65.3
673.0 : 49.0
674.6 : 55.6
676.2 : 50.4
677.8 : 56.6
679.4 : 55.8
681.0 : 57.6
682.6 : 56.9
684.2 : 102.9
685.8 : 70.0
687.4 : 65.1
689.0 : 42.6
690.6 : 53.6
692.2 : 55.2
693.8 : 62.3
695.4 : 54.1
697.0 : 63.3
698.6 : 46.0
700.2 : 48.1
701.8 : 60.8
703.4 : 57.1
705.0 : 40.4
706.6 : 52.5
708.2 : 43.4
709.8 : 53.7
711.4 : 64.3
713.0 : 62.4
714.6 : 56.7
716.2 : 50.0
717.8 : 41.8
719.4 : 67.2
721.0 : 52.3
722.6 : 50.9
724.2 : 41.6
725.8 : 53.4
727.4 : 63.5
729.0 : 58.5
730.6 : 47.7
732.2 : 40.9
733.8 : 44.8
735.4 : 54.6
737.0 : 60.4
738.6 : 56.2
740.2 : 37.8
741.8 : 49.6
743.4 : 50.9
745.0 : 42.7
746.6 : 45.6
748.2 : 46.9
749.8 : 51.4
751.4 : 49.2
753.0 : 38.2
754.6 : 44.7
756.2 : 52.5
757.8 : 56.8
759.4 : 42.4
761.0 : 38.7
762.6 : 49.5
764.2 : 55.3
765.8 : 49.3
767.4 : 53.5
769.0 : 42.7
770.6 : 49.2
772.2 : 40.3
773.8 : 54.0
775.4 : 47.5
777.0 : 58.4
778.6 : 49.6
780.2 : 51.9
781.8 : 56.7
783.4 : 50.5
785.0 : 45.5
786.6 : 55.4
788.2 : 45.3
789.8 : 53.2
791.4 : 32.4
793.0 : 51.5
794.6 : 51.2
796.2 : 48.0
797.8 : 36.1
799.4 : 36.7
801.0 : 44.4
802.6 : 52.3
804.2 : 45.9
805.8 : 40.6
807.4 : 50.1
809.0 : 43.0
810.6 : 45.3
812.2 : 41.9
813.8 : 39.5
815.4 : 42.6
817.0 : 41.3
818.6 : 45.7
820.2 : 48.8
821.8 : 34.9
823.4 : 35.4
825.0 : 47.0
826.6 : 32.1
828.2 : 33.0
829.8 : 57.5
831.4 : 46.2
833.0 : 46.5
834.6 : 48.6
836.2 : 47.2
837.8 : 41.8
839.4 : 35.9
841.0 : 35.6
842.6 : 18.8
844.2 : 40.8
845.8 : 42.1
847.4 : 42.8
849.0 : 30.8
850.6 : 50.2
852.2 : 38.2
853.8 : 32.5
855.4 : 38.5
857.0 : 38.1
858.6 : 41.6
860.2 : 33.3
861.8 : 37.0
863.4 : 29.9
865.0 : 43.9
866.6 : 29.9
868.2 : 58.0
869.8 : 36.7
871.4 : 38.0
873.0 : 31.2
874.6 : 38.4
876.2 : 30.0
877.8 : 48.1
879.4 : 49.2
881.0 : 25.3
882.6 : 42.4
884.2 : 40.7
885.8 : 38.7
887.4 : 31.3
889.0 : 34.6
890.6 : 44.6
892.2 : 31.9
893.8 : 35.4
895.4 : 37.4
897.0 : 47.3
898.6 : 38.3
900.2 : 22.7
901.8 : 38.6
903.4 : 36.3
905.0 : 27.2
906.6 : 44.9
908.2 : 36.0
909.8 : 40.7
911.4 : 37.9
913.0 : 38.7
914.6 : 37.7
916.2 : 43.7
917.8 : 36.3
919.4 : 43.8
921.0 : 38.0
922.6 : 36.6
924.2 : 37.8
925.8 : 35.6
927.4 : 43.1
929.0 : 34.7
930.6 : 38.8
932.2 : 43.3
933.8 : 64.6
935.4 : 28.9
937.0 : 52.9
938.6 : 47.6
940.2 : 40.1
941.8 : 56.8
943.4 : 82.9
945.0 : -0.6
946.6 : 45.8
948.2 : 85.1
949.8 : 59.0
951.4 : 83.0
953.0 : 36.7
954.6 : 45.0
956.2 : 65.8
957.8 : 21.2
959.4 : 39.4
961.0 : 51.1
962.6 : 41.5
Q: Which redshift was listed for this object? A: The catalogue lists 0.043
